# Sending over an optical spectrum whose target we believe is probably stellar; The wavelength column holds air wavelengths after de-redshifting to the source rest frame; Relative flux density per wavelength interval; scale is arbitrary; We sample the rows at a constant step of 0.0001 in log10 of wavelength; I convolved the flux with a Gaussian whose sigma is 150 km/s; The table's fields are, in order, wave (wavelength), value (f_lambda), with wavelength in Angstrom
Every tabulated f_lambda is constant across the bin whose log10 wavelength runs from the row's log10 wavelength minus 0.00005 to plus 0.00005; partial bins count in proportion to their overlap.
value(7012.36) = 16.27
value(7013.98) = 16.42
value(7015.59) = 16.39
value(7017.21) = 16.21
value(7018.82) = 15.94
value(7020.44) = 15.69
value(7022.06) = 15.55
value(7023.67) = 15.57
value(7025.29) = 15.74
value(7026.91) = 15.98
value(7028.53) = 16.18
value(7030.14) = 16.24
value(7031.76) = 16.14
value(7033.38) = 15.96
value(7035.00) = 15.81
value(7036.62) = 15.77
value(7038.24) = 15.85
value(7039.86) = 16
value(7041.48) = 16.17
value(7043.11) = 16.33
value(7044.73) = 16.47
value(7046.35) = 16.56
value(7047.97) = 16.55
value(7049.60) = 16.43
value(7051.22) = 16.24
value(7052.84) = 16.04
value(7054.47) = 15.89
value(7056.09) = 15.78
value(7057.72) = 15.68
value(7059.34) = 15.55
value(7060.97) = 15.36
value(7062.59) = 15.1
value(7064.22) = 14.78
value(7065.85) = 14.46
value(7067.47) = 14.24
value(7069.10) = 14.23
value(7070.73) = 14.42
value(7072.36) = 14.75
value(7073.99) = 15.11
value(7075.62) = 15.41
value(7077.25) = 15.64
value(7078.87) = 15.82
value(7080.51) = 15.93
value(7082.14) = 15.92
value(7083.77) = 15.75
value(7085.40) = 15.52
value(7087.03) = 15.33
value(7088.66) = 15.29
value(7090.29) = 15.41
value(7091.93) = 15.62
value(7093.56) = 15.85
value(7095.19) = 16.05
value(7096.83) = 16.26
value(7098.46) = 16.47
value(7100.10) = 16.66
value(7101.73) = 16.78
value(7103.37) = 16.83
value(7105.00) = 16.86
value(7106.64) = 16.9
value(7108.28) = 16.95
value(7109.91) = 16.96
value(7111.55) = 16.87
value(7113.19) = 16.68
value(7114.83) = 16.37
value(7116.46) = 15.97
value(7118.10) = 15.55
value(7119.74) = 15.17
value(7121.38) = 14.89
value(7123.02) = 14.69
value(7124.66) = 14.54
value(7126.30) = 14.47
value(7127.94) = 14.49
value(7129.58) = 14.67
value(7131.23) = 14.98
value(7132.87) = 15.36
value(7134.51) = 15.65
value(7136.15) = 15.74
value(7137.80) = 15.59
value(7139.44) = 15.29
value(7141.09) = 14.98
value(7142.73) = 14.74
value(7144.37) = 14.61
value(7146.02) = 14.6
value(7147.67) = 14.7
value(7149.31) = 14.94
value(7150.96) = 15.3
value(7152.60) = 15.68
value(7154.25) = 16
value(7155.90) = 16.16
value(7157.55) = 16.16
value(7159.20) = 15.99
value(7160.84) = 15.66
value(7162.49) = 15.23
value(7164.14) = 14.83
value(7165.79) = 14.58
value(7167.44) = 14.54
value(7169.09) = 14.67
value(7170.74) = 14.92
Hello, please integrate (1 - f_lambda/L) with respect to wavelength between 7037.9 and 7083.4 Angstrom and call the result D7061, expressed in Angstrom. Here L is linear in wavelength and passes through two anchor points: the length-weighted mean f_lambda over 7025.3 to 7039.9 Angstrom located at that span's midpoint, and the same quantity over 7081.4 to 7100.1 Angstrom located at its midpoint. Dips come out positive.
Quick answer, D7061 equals 0.9 Angstrom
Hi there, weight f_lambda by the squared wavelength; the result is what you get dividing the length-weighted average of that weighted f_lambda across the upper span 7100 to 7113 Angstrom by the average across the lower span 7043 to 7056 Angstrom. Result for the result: 1.1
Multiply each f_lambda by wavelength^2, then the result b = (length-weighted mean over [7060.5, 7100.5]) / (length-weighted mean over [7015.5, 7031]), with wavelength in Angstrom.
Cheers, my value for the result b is 0.98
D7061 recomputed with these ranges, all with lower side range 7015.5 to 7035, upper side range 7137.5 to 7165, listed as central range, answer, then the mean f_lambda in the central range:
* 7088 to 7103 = -0.5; 16.1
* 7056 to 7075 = 1.0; 14.9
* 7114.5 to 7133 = 0.5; 15.1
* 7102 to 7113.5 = -1.0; 16.9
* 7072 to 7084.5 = 0.1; 15.6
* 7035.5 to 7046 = -0.2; 16.1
